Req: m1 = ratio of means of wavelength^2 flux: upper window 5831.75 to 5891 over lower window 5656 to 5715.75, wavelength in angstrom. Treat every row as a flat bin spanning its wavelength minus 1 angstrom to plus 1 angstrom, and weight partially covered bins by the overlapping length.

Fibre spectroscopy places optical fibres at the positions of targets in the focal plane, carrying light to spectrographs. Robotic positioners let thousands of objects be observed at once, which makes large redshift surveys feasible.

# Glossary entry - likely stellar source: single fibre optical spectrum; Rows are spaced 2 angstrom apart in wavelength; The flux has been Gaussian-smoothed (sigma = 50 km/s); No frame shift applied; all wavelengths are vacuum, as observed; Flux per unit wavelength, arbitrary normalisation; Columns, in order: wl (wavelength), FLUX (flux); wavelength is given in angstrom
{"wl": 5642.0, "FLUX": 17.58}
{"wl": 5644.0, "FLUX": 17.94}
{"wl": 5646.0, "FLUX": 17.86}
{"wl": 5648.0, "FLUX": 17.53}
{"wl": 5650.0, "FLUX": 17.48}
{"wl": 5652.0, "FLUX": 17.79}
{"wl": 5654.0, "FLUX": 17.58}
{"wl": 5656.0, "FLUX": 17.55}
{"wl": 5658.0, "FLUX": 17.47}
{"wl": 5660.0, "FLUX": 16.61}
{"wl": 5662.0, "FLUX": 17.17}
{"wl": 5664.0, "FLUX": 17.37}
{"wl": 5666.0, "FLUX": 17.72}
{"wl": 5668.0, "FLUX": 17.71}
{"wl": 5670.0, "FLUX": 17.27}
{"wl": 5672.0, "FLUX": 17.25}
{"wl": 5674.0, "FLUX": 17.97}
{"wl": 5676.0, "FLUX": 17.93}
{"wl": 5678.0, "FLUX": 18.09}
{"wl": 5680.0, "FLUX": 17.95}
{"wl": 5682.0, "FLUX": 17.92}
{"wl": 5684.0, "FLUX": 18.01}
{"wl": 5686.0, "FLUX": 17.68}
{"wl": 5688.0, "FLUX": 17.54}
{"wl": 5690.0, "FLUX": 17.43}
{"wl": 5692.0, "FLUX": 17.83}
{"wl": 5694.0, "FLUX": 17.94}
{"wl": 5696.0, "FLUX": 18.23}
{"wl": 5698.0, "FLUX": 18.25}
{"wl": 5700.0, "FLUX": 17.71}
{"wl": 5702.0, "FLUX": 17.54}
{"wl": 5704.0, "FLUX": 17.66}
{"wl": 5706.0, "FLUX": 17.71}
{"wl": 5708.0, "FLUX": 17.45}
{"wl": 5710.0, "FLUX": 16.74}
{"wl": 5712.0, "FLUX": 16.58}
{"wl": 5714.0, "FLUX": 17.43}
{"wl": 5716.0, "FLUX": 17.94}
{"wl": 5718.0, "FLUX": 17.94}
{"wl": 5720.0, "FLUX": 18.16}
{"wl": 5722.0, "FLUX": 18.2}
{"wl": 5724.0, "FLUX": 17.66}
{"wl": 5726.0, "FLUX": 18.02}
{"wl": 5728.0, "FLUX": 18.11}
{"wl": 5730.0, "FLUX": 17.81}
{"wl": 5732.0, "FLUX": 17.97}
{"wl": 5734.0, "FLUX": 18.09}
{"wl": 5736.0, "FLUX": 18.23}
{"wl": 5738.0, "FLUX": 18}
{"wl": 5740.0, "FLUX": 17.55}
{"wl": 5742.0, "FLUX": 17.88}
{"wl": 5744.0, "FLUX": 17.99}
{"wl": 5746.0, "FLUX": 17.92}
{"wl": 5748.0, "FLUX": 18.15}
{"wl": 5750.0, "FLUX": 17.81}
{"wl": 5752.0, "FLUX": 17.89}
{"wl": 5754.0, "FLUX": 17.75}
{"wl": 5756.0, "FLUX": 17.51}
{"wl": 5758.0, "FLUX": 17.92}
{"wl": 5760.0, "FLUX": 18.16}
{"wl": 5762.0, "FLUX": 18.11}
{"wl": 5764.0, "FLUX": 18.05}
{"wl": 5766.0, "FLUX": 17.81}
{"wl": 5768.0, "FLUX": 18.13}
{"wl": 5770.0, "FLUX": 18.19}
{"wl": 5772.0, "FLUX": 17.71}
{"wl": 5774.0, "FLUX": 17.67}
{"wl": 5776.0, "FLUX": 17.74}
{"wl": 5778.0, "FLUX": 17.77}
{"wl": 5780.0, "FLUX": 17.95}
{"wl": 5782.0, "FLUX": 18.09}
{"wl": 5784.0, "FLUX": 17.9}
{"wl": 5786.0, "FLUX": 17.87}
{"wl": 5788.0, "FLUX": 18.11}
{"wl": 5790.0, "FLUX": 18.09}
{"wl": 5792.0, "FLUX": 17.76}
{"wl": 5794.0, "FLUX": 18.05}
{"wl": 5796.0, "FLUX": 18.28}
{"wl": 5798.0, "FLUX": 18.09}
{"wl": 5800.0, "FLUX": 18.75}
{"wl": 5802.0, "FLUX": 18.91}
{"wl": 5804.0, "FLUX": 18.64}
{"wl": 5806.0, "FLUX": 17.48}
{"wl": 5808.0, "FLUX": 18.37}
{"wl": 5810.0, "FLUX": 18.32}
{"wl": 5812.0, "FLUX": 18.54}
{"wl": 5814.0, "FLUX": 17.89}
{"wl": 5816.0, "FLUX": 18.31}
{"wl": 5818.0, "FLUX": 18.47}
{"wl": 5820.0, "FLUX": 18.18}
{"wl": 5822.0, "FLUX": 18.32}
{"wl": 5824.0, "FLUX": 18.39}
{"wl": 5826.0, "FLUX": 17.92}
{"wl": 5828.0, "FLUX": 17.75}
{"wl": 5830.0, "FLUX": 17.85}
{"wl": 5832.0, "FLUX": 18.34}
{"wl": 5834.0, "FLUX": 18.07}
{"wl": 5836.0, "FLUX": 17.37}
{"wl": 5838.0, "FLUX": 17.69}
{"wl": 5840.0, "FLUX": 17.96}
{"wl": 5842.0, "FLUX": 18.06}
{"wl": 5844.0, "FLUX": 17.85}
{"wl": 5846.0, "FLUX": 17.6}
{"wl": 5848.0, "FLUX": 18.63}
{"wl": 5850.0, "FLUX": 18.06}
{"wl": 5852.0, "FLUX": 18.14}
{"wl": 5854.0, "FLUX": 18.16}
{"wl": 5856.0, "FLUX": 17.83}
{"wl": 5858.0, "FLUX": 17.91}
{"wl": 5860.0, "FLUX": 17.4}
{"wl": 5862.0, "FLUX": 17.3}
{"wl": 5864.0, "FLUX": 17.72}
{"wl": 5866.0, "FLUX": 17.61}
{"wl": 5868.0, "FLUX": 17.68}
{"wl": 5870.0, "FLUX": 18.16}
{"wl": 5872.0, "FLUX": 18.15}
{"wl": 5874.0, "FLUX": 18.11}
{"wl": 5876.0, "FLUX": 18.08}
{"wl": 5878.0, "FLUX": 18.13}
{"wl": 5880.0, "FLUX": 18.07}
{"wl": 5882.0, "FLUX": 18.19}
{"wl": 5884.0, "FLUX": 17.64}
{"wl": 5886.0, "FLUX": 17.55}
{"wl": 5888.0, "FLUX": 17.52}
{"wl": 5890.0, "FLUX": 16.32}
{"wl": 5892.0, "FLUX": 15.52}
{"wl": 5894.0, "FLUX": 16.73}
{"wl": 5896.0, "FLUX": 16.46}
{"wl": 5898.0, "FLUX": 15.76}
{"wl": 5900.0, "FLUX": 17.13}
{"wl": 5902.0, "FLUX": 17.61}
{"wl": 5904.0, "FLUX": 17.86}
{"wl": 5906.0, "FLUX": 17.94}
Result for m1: 1.08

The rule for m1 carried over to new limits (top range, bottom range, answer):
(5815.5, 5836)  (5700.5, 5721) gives 1.08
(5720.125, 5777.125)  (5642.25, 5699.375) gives 1.04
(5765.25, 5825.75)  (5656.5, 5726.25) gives 1.06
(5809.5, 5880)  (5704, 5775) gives 1.05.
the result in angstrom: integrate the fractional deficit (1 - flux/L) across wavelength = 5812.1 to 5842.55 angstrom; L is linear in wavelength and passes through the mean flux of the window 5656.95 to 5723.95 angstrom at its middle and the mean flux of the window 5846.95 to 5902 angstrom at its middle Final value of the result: -0.82 angstrom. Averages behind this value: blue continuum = 17.6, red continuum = 17.6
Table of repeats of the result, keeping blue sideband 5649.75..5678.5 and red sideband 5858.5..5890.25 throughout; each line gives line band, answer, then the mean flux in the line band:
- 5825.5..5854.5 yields -0.4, 18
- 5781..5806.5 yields -0.7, 18.2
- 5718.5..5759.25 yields -0.8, 17.9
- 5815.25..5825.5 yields -0.4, 18.3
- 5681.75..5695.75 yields -0.2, 17.8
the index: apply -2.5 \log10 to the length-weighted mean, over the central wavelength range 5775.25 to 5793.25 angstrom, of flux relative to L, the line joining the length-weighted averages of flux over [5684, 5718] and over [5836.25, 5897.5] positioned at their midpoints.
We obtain -0.02 mag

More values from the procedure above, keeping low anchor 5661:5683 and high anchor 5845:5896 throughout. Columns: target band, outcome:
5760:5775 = -0.018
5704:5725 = 0.005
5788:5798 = -0.024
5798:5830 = -0.036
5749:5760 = -0.009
